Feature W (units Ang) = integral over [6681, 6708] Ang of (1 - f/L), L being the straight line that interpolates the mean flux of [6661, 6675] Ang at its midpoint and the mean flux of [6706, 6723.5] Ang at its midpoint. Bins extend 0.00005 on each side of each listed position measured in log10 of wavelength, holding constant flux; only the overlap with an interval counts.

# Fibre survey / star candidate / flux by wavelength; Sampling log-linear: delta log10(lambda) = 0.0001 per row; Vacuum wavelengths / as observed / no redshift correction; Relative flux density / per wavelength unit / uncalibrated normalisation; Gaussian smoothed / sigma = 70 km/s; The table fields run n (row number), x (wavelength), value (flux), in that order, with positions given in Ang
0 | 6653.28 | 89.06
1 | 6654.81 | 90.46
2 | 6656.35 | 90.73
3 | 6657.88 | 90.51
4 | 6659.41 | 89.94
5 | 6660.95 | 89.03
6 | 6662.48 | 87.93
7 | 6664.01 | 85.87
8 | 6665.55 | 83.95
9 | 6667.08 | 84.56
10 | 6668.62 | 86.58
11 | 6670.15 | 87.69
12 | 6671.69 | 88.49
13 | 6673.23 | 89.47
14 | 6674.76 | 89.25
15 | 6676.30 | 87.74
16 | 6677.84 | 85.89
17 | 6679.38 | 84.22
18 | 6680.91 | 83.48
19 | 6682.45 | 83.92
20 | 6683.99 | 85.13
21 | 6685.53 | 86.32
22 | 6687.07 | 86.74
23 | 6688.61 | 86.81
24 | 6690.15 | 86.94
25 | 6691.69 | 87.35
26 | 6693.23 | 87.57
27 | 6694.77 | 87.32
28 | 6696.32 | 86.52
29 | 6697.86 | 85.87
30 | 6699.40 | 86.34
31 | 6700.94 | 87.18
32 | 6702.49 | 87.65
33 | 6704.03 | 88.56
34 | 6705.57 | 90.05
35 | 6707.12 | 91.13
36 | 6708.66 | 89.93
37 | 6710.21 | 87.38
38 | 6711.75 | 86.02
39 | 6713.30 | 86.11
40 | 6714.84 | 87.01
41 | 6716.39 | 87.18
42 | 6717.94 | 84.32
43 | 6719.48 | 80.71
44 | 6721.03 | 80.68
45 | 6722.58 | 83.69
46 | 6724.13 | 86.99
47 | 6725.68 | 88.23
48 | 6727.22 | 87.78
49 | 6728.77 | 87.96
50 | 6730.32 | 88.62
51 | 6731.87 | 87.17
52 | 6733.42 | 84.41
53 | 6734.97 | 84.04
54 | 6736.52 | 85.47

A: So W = -0.20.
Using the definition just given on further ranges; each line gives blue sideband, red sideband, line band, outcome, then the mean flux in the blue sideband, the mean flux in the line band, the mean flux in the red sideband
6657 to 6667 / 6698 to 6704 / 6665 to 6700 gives 0.39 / 87.7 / 86.5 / 87.1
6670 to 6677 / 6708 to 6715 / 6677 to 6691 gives 0.43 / 88.6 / 85.5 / 87.3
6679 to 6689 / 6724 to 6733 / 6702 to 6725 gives 0.11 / 85.2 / 86.5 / 87.8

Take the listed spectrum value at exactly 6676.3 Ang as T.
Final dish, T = 87.74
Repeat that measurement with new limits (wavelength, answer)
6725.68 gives 88.23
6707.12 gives 91.13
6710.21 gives 87.38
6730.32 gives 88.62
